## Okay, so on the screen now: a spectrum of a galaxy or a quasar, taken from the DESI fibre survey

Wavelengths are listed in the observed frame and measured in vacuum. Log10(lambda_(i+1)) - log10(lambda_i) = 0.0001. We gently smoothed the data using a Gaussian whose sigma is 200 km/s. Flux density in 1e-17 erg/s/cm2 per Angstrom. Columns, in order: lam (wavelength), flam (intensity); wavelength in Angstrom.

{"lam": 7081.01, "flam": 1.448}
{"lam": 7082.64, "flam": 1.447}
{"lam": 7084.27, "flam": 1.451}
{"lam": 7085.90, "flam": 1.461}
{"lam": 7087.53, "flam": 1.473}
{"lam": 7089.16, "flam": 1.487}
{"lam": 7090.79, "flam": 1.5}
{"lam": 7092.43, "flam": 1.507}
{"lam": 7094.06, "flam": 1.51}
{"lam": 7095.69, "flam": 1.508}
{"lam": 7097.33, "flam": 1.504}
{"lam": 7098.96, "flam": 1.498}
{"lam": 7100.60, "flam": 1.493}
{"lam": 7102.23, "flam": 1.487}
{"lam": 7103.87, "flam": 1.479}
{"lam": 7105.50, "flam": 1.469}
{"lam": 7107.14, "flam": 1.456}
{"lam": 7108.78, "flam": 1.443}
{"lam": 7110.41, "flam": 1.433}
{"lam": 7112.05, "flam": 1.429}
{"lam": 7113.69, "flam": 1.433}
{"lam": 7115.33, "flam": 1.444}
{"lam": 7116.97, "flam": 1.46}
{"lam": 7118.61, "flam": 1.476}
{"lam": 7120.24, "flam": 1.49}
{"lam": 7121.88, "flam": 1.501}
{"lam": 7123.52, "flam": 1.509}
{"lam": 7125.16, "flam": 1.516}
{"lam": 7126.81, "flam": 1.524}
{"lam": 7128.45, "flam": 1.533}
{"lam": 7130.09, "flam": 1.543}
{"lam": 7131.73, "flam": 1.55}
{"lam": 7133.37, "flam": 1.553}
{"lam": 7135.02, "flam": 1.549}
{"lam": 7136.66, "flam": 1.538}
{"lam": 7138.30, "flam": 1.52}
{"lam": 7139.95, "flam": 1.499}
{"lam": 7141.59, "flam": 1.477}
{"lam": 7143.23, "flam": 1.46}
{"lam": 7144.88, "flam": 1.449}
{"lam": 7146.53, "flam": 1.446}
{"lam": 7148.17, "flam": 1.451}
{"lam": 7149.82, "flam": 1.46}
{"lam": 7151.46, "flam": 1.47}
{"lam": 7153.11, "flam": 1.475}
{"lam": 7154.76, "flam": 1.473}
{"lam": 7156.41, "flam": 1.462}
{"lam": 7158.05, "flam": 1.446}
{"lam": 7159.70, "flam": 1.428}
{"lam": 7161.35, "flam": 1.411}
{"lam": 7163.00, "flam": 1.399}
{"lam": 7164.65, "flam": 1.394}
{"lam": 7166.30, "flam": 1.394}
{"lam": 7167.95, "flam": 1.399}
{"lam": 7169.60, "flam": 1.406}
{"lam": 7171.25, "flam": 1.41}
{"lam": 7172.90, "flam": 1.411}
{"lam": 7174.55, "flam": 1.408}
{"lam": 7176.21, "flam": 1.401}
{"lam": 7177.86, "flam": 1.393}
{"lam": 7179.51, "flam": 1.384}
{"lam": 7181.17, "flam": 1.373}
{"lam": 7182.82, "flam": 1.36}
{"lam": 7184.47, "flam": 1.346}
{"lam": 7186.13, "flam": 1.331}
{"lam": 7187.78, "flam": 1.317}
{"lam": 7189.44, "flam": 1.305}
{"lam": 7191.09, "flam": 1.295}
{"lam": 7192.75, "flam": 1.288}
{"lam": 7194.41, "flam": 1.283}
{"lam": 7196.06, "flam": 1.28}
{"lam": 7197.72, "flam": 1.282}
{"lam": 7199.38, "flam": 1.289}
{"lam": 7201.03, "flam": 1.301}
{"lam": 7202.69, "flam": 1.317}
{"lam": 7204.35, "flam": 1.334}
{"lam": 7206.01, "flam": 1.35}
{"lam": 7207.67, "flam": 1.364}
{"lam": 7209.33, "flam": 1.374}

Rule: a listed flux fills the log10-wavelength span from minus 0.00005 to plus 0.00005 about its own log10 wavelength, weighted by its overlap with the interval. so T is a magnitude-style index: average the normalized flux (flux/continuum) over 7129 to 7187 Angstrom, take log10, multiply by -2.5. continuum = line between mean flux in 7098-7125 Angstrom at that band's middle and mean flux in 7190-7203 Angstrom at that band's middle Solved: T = -0.05 mag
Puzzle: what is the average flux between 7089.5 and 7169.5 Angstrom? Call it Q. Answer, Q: 1.48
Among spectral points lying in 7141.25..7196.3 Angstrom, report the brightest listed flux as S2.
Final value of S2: 1.477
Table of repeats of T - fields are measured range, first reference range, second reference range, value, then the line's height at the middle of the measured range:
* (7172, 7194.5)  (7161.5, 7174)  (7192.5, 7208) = 0.005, 1.36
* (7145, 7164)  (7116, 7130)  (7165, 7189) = -0.012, 1.43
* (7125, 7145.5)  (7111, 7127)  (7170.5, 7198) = -0.054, 1.44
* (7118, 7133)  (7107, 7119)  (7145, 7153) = -0.051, 1.45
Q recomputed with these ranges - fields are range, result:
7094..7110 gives 1.48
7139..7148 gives 1.47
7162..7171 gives 1.4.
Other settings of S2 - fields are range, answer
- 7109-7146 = 1.553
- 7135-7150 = 1.549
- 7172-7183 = 1.411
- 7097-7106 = 1.504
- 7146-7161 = 1.475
